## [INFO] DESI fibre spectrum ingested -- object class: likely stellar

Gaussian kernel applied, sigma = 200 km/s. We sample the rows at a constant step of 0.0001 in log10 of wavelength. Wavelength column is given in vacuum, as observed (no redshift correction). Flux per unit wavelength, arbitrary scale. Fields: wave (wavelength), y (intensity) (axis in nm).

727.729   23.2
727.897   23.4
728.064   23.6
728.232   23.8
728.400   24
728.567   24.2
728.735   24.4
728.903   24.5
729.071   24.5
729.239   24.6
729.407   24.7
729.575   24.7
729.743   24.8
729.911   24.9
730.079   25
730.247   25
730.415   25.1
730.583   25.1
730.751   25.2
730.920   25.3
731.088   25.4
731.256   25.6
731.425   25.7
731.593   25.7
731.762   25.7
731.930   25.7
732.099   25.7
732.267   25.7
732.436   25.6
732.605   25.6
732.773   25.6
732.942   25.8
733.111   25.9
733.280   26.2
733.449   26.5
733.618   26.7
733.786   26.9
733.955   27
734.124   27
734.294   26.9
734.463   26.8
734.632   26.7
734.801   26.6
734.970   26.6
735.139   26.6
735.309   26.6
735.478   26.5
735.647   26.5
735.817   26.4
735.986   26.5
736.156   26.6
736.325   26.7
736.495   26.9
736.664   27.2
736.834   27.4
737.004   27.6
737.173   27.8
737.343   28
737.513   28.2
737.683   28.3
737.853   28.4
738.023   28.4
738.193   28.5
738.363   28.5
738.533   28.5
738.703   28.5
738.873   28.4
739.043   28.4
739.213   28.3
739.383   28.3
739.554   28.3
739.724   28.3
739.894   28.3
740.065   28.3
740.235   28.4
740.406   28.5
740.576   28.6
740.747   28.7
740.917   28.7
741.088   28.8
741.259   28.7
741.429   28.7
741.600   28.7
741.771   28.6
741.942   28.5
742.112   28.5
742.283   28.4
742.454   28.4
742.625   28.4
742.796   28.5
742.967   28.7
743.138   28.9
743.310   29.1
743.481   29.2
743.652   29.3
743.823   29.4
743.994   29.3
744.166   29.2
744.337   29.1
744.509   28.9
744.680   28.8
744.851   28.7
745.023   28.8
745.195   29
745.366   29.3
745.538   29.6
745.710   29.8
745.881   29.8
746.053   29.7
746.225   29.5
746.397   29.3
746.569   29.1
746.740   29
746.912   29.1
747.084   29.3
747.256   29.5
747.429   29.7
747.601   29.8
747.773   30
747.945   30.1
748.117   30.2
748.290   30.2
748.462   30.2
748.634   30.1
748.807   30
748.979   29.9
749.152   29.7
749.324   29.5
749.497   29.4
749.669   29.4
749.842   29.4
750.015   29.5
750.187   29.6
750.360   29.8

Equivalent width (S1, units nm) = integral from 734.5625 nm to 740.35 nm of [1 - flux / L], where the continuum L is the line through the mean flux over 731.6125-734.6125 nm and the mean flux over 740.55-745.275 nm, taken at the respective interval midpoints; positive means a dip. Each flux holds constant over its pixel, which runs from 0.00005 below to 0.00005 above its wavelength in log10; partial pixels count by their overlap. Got -0.06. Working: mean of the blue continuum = 26.2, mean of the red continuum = 28.8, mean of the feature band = 27.6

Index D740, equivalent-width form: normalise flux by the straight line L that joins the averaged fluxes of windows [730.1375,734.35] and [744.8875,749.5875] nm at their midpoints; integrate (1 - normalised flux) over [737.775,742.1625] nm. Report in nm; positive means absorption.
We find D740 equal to -0.11 nm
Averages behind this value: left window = 25.9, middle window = 28.5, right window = 29.6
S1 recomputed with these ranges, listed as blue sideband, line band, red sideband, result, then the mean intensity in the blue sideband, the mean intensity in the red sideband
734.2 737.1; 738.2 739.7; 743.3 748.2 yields -0.04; 26.8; 29.4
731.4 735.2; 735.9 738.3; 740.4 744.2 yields -0.03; 26.2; 28.8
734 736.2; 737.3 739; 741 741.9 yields -0.05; 26.6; 28.7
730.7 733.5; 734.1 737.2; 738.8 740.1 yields 0.02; 25.7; 28.3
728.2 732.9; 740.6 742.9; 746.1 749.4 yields -0.04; 25.1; 29.7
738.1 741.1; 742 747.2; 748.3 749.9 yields 0.01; 28.5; 29.8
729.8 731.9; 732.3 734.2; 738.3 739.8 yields 0.00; 25.3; 28.4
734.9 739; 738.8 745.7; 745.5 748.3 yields -0.03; 27.5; 29.6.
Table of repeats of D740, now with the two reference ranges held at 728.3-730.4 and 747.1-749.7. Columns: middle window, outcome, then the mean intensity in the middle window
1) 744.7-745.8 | -0.008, 29.2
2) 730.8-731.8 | -0.016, 25.5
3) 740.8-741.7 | -0.027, 28.7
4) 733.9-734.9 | -0.032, 26.8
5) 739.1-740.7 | -0.050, 28.4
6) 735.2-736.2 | -0.006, 26.5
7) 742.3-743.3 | -0.011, 28.6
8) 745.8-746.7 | -0.006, 29.5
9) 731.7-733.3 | -0.016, 25.7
